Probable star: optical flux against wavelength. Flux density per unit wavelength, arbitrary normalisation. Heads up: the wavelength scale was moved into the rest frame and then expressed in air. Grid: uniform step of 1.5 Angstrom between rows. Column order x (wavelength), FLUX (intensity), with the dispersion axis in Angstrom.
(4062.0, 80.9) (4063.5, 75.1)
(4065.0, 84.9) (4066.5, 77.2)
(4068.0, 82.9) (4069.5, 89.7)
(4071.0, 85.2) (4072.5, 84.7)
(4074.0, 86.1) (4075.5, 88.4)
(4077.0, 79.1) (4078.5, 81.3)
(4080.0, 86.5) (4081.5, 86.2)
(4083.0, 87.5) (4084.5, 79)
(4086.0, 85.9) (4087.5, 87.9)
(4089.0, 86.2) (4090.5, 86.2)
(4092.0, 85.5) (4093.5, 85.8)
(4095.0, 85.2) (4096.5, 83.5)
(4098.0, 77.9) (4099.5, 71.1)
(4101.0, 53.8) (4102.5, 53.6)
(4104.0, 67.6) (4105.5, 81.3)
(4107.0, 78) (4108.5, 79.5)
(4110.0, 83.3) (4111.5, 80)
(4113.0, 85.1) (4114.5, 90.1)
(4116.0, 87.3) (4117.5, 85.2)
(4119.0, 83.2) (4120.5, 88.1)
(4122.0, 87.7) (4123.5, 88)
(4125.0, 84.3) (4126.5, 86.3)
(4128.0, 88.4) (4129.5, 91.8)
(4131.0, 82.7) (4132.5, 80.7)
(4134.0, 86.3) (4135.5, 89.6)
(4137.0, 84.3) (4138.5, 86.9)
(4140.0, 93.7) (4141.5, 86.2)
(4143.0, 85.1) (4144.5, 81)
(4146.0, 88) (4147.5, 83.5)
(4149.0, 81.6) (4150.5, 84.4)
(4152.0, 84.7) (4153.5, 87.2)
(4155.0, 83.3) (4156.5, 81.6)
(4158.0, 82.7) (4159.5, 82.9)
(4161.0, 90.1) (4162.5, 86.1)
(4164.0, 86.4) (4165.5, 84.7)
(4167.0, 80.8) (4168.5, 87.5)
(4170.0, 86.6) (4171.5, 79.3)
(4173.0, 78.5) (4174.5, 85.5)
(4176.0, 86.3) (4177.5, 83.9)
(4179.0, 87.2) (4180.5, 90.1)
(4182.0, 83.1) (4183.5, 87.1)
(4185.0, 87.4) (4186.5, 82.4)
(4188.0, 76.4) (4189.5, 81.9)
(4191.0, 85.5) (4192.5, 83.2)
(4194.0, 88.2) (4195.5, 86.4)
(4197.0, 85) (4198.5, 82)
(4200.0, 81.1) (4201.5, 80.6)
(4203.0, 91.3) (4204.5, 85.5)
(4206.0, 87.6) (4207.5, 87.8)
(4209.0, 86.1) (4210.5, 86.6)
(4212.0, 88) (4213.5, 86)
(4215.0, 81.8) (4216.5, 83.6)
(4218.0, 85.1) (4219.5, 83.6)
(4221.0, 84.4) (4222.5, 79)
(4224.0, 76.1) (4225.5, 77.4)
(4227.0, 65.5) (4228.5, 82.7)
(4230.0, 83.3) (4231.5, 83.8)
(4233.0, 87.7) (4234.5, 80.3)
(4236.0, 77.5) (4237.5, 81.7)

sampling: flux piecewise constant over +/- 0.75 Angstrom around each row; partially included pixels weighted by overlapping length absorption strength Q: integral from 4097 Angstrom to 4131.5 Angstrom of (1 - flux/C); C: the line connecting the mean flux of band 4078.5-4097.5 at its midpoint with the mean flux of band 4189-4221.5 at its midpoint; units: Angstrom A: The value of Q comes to 1.84 Angstrom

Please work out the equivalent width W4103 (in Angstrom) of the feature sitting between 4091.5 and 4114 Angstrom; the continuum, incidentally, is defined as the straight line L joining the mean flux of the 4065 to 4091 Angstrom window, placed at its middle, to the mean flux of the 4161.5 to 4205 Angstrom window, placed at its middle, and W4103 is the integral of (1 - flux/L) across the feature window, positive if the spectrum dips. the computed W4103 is 2.1 Angstrom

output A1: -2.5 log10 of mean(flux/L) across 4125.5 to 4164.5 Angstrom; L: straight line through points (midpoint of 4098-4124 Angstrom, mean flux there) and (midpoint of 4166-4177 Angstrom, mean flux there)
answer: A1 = -0.05 mag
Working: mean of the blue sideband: 78.9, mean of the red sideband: 83.5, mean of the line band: 85.6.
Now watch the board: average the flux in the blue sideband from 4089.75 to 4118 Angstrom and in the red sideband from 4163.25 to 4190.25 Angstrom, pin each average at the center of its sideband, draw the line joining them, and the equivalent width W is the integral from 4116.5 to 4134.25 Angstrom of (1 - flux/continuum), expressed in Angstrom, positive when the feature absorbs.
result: -1.2 Angstrom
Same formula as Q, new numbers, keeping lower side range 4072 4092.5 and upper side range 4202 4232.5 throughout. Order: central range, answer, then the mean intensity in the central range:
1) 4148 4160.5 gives 0.1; 83.7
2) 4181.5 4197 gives -0.1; 84.2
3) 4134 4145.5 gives -0.3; 86.7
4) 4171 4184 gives -0.1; 84.6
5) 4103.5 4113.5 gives 0.6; 79.4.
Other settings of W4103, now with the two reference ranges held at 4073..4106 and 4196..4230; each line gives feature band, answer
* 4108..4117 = -0.40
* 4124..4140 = -1.04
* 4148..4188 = -1.20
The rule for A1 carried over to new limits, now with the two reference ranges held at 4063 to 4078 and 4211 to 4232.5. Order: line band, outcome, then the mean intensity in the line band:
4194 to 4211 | -0.049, 85.6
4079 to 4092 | -0.030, 85.6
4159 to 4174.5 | -0.028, 84.4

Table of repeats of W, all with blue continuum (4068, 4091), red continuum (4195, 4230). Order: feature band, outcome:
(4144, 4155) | 0.0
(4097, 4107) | 1.9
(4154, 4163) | -0.1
